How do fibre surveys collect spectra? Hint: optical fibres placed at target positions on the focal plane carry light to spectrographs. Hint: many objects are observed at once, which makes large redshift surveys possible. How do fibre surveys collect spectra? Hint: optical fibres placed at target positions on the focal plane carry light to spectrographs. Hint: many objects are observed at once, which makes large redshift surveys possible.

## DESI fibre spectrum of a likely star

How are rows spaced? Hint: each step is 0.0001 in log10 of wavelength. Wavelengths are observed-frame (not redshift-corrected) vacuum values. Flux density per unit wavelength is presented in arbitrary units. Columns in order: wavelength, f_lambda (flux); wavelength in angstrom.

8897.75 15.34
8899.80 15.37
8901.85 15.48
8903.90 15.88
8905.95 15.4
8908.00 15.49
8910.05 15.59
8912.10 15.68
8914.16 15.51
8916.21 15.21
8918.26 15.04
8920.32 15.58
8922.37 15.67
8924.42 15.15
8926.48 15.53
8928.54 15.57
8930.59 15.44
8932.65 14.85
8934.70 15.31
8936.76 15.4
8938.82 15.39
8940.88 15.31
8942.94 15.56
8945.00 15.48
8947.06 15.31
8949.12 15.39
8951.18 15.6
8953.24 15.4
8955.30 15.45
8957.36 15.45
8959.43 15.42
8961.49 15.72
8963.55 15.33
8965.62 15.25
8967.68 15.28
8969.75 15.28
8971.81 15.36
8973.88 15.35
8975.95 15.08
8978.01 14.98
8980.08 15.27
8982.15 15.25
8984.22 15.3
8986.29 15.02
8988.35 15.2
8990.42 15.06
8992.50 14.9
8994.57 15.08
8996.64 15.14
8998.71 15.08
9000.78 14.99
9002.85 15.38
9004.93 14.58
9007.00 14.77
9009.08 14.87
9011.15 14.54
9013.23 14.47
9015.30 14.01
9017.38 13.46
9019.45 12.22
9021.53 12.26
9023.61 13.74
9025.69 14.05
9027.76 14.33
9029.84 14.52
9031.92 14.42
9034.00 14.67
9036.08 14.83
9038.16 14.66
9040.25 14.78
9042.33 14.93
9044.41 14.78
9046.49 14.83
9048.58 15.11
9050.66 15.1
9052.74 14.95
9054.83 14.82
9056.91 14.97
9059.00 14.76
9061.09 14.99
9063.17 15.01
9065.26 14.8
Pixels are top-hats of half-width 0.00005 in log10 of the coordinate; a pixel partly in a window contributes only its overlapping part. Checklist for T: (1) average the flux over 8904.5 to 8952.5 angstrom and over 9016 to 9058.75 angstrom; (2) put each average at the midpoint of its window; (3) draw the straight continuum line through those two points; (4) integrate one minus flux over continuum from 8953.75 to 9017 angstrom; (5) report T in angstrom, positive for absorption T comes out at -0.9 angstrom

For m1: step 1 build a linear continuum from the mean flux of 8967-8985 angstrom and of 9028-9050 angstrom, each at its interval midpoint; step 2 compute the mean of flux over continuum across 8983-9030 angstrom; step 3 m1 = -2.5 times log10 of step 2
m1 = 0.038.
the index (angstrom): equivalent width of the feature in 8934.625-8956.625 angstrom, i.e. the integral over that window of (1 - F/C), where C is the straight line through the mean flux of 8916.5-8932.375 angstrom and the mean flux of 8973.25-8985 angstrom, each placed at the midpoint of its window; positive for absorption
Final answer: -0.2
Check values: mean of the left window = 15.4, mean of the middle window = 15.4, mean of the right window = 15.2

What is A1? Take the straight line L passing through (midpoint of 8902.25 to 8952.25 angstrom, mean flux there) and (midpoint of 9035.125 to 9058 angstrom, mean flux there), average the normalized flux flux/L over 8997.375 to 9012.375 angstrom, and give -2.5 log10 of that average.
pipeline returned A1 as 0.01 mag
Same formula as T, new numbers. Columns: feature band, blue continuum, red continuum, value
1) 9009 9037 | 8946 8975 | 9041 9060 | 1.99 angstrom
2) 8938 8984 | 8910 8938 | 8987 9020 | -0.96 angstrom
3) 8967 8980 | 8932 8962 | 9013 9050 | -0.16 angstrom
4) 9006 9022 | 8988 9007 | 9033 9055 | 1.16 angstrom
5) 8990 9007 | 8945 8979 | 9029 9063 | 0.13 angstrom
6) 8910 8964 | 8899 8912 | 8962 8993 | -0.06 angstrom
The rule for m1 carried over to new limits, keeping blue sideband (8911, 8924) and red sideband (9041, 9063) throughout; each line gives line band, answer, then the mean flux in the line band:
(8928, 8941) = 0.00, 15.3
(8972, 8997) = 0.00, 15.1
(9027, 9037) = 0.03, 14.6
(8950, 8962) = -0.01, 15.5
